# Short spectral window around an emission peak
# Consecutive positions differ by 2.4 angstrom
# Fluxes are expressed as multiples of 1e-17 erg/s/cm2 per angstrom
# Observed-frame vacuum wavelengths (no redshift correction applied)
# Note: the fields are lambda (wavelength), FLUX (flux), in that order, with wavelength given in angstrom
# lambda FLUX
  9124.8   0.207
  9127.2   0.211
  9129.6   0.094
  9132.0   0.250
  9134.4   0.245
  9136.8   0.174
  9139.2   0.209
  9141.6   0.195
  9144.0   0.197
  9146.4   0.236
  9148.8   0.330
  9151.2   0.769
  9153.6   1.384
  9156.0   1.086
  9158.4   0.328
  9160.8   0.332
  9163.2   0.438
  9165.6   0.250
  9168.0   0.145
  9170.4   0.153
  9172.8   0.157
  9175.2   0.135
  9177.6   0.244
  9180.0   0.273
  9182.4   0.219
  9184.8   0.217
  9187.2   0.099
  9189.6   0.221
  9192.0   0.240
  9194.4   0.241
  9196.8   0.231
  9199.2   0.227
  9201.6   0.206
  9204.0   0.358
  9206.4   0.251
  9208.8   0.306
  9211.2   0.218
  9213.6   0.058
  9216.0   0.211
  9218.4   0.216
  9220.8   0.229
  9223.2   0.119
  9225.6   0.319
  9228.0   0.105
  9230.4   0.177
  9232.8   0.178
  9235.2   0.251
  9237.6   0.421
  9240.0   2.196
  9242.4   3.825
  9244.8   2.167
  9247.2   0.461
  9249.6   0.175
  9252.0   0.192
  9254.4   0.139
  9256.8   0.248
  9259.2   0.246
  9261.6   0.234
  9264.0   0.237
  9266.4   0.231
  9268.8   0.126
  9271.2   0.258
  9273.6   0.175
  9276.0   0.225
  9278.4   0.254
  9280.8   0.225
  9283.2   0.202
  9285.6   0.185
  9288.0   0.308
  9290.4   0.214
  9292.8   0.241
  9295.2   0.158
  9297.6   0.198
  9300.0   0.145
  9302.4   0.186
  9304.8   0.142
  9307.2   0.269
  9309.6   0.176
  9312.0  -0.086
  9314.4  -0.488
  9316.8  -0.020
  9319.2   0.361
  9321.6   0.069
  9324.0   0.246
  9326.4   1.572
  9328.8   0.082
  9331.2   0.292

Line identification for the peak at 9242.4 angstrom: [O III]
